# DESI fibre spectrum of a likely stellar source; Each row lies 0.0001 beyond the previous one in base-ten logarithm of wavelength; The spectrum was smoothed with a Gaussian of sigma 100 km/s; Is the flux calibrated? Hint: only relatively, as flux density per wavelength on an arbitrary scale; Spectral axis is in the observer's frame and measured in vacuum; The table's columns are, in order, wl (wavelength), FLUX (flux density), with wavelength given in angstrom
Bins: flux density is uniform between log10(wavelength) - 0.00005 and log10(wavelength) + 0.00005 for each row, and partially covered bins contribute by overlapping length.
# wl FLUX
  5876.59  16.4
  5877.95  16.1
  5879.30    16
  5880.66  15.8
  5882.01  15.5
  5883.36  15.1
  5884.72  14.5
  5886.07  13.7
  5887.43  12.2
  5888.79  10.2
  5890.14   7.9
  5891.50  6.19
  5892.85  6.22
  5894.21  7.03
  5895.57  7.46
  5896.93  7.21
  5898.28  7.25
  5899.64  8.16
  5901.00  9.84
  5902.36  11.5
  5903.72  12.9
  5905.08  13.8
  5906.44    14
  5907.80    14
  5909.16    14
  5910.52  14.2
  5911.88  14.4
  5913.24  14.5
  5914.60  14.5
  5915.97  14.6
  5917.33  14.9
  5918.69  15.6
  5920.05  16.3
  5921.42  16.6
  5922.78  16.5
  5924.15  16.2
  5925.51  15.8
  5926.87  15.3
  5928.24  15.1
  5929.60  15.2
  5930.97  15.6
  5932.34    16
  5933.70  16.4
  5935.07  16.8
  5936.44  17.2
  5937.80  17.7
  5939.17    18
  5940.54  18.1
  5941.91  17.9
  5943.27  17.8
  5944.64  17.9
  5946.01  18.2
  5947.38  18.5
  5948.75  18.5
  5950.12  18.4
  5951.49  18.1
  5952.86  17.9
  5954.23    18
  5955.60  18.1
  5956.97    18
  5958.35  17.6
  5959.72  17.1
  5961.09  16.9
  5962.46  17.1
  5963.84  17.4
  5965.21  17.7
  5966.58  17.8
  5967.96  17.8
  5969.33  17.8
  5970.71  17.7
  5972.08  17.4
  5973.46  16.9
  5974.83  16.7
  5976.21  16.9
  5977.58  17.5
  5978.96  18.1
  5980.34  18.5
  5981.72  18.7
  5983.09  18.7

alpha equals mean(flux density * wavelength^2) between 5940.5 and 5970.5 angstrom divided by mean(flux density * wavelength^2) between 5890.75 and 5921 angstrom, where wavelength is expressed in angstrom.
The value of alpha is 1.5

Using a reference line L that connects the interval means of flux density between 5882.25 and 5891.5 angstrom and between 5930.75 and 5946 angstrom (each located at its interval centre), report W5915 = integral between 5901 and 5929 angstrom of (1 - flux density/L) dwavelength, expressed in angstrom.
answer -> 0.5 angstrom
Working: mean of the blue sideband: 12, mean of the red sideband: 17.3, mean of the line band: 14.6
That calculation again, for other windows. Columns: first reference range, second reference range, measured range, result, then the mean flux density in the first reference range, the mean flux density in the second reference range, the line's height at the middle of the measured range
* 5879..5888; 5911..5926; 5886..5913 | 8.0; 14.7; 15.4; 15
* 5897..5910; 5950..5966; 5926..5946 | -2.1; 11.5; 17.7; 15.2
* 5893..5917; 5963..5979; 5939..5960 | -3.4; 11.7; 17.4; 15.6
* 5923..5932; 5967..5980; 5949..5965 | -0.9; 15.6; 17.5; 16.8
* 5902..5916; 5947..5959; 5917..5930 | -0.5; 13.9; 18.1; 15.3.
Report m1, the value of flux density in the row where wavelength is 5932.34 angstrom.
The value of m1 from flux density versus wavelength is 16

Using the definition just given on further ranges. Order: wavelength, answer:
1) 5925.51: 15.8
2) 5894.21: 7.03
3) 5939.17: 18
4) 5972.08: 17.4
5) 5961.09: 16.9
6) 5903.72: 12.9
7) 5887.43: 12.2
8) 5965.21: 17.7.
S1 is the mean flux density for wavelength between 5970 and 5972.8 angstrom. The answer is 17.5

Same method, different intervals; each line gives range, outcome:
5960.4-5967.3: 17.4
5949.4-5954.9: 18.1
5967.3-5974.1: 17.5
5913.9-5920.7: 15.2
